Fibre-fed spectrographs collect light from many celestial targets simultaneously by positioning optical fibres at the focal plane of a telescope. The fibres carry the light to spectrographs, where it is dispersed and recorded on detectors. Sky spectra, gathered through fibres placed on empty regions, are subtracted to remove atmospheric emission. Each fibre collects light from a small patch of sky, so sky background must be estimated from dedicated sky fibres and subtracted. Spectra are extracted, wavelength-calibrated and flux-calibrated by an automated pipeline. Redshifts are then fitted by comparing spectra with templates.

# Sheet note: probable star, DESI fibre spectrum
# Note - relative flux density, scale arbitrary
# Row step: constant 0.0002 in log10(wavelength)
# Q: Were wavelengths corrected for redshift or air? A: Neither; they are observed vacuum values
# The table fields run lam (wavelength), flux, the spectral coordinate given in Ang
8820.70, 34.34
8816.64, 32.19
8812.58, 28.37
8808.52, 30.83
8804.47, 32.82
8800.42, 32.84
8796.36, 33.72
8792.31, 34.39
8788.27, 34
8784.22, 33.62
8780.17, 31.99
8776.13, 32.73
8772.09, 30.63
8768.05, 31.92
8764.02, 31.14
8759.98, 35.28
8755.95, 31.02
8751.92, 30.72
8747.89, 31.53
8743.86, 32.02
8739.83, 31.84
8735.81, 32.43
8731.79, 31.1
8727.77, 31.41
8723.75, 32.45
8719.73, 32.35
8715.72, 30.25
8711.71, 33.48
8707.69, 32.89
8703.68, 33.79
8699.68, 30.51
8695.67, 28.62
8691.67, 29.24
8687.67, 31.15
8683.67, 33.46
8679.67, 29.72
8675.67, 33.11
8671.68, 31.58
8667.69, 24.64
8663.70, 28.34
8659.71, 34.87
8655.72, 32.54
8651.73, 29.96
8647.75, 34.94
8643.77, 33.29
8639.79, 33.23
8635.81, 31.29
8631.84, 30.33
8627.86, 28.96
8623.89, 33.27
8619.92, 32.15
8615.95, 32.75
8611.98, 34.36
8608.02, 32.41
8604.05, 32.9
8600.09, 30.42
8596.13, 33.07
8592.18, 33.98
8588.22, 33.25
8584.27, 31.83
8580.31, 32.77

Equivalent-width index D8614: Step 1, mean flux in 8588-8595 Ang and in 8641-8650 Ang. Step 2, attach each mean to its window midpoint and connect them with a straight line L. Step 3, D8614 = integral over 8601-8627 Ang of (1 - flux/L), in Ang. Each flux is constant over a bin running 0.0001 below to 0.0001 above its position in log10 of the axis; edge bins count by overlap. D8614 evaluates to 0.8 Ang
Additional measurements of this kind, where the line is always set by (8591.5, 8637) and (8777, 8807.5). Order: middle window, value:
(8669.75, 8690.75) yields 0.56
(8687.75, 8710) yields 1.09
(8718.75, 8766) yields 1.42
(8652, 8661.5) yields -0.18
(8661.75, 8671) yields 1.50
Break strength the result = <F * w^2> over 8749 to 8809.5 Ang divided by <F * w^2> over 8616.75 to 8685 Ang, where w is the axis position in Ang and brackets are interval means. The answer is 1.06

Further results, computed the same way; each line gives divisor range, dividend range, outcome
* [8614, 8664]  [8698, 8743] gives 1.02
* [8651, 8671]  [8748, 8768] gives 1.08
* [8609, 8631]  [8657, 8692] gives 0.97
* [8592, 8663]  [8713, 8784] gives 1.01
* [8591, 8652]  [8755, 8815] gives 1.04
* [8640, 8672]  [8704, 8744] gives 1.04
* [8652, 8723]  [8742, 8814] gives 1.05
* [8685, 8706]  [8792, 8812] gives 1.08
